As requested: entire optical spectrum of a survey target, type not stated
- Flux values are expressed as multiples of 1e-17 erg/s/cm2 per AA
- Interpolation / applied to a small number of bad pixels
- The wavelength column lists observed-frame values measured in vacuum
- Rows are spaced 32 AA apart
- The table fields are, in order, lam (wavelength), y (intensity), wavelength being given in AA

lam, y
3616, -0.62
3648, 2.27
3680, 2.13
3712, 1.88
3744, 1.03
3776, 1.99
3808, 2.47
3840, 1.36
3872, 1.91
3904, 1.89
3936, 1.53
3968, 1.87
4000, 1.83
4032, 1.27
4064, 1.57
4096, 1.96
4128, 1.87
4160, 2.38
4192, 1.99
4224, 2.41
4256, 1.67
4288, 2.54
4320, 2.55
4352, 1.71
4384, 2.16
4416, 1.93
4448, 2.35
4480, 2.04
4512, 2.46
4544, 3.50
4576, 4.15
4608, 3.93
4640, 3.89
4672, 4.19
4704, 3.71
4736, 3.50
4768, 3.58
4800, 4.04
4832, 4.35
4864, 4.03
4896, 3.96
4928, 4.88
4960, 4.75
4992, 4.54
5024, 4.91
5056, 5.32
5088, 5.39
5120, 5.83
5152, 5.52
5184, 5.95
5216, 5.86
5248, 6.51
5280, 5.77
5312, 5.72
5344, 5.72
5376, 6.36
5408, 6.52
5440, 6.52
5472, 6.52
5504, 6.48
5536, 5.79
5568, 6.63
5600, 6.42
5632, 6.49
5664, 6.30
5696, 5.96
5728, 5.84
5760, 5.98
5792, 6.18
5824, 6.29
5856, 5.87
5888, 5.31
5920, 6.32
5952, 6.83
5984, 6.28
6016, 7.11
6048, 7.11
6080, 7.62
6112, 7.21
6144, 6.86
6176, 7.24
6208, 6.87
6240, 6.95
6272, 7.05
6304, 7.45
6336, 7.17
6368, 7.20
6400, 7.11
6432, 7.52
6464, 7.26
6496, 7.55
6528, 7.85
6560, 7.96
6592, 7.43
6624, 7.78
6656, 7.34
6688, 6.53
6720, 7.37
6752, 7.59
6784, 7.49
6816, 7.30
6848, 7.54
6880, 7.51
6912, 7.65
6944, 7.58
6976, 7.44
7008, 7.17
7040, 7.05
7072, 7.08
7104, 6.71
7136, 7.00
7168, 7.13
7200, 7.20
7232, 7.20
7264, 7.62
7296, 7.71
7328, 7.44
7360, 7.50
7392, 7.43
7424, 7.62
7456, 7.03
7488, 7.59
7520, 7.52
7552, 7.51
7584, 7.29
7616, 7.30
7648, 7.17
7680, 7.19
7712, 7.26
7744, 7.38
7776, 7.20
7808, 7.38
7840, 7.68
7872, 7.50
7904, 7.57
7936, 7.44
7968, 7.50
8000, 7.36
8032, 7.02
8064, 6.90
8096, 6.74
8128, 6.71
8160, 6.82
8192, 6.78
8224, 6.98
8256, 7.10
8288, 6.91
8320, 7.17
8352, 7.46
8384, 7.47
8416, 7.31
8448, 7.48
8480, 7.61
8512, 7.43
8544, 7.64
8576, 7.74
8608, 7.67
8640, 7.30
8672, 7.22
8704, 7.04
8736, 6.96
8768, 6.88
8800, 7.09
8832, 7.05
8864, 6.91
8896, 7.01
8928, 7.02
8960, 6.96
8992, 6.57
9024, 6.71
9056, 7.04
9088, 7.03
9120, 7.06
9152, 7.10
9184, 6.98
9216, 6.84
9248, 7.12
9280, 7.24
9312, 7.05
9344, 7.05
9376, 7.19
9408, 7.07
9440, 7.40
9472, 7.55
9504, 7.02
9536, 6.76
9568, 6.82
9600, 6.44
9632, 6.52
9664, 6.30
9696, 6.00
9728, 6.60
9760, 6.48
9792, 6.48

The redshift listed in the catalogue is 0.14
